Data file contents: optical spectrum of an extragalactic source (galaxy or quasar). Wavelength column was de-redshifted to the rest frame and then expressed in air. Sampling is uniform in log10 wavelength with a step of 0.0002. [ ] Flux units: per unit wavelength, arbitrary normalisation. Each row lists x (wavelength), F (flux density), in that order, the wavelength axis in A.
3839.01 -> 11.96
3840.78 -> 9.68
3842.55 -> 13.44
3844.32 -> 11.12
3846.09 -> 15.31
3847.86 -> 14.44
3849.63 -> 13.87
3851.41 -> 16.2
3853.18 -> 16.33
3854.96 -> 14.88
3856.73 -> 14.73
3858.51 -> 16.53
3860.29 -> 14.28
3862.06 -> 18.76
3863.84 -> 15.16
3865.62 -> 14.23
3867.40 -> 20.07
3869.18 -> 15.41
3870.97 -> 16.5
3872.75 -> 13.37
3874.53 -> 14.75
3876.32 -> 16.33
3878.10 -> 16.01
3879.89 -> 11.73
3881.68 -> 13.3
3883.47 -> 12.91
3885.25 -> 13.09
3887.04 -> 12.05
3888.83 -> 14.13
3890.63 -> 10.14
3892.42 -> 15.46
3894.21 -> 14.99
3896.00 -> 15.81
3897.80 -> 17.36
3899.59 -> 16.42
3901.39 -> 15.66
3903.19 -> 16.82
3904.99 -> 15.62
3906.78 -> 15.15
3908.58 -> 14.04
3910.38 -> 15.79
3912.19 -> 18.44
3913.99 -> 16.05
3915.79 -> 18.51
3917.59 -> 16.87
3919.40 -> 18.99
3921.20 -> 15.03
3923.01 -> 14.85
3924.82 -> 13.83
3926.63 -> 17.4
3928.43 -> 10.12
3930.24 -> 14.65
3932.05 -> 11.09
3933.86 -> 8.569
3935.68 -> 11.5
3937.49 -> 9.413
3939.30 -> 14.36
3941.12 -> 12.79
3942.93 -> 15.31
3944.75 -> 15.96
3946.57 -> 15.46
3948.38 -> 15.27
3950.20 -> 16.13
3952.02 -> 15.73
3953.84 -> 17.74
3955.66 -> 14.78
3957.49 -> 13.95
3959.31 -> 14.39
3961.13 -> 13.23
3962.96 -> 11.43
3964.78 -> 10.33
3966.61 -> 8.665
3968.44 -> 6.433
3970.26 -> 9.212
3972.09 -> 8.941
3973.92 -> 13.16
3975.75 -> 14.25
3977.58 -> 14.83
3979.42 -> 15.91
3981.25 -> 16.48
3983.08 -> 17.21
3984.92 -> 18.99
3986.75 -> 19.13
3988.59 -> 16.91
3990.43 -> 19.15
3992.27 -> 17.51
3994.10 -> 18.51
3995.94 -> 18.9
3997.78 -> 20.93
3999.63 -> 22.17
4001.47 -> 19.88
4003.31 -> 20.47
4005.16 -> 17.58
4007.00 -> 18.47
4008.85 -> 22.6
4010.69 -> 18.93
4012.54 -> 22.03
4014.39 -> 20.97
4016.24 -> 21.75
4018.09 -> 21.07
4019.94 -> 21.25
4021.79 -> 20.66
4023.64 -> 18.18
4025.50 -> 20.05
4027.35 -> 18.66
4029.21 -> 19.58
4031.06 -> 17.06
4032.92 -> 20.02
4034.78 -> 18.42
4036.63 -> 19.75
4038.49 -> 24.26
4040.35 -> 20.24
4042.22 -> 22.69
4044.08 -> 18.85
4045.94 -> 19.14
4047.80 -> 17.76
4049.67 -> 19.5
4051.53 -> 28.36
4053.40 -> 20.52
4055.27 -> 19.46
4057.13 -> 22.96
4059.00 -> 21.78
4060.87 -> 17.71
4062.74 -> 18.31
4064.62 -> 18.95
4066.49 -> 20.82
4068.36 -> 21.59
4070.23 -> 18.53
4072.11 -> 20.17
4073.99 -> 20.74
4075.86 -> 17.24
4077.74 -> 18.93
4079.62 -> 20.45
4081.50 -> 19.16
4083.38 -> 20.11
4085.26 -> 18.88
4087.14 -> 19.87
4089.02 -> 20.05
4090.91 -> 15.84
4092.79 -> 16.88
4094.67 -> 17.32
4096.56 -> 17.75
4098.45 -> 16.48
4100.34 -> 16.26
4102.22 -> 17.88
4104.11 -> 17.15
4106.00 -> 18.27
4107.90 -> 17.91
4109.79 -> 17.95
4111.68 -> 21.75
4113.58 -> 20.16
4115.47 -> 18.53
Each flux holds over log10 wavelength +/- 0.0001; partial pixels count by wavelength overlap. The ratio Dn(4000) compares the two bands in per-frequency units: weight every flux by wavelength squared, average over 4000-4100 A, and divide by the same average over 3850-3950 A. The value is 1.4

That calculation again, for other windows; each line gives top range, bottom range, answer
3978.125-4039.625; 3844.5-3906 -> 1.39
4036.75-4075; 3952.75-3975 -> 1.81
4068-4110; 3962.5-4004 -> 1.24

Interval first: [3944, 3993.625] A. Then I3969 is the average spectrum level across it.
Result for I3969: 14.5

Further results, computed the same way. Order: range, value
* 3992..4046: 20.1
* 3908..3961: 14.7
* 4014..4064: 20.3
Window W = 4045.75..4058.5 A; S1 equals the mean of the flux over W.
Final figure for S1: 21.2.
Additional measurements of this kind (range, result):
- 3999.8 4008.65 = 19.6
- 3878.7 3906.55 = 14.4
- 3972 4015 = 18.2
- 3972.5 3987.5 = 16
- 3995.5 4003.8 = 20.6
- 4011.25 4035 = 20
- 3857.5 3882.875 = 15.4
